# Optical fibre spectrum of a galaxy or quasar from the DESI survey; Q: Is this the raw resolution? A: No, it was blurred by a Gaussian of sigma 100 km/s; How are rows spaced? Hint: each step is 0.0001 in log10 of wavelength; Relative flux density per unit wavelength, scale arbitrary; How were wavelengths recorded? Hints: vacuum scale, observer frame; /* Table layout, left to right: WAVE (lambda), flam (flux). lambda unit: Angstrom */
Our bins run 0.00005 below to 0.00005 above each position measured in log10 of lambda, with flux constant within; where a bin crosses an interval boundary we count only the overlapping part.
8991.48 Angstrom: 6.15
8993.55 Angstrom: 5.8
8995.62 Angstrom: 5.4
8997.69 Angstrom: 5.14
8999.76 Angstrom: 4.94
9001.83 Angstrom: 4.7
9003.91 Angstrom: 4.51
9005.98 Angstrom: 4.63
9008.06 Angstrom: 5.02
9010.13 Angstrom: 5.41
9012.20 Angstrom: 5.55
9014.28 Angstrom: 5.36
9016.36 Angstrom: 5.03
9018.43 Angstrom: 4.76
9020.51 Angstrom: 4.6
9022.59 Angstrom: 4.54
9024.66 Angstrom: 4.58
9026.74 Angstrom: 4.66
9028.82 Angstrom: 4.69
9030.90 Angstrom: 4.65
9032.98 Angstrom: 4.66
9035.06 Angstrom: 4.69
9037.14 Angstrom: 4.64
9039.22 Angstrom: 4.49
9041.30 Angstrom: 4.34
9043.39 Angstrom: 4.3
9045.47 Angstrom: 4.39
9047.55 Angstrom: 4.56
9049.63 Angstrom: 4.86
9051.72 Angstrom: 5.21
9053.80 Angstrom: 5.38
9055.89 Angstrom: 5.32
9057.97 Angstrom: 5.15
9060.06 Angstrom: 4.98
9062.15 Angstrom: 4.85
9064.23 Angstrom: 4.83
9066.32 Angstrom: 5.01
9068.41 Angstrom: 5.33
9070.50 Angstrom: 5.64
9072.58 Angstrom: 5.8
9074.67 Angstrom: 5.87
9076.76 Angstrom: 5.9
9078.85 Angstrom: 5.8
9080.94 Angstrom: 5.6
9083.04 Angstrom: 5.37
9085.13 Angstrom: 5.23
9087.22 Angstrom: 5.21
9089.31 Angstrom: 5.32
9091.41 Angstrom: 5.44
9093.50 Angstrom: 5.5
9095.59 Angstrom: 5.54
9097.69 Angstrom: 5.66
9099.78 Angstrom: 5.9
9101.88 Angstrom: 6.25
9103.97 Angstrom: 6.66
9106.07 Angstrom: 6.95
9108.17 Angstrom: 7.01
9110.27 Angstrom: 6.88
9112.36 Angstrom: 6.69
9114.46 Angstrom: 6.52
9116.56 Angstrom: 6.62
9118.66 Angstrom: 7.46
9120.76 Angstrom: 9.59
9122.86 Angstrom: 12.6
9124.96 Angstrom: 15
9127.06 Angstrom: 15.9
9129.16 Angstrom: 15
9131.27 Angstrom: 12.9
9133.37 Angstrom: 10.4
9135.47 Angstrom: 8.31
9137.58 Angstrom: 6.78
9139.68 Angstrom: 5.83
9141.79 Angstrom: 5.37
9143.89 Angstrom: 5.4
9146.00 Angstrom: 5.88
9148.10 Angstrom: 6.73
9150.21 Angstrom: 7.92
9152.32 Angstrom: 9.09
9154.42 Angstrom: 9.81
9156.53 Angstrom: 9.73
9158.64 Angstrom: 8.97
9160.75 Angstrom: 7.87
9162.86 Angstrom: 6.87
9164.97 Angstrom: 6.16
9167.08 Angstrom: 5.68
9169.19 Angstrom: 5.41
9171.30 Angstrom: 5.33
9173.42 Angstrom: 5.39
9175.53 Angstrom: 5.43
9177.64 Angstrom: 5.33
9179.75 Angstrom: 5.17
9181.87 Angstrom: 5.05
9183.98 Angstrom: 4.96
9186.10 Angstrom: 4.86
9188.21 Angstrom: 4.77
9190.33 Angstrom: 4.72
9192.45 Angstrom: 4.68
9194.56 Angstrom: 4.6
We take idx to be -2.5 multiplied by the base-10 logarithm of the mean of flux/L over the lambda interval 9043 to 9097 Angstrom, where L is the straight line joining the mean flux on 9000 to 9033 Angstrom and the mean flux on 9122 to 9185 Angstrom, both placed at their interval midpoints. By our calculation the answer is 0.16 mag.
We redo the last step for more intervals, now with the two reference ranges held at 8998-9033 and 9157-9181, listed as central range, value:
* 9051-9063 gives 0.01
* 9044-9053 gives 0.09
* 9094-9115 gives -0.13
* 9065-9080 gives -0.05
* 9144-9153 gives -0.18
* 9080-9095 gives 0.02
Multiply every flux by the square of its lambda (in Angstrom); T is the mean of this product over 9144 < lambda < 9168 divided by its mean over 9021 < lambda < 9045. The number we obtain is 1.72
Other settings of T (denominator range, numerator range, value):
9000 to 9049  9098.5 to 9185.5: 1.67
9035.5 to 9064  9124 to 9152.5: 1.97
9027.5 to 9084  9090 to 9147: 1.62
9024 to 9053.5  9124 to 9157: 2.06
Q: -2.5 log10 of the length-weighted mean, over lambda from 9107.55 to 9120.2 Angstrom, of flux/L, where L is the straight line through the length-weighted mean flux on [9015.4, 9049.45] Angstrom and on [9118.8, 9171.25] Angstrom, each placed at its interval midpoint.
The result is 0.10 mag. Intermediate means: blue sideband 4.61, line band 6.97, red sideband 8.79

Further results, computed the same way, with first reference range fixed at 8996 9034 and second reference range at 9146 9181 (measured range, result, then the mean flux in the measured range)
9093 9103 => 0.037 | 5.79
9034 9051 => 0.154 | 4.55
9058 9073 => 0.077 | 5.18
